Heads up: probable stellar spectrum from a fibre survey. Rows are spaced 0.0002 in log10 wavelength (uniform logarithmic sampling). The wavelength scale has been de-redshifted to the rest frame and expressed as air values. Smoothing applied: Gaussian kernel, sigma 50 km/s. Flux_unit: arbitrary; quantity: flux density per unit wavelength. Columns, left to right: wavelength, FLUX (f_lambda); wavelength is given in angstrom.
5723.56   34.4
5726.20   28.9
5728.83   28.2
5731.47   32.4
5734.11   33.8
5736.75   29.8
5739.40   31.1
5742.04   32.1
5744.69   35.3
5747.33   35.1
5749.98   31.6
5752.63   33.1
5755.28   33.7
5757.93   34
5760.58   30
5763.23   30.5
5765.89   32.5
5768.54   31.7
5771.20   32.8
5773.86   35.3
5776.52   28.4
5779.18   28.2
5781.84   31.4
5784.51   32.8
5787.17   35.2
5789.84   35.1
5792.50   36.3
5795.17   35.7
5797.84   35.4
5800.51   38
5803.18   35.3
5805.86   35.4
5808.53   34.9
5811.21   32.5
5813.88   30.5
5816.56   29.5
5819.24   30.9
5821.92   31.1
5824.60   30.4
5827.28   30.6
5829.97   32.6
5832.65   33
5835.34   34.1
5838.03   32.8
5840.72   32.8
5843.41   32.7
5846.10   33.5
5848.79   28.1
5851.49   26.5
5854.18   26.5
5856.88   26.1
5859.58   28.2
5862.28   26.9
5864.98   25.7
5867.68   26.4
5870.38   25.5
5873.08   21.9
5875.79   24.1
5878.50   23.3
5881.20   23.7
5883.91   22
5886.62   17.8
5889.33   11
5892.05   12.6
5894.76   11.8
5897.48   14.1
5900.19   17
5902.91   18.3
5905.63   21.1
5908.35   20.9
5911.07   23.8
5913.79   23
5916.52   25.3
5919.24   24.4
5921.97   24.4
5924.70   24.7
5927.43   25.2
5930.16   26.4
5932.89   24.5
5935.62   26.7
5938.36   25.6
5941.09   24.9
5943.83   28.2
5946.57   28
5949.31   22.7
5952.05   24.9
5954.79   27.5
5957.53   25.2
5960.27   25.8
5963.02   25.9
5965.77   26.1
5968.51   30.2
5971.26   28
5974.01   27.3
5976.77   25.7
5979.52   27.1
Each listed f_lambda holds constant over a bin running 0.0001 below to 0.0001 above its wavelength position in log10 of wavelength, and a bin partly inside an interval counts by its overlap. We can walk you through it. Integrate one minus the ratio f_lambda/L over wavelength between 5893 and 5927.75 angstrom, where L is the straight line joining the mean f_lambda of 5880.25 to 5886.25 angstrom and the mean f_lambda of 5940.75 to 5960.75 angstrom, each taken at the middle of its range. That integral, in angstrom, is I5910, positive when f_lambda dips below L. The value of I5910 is 4.1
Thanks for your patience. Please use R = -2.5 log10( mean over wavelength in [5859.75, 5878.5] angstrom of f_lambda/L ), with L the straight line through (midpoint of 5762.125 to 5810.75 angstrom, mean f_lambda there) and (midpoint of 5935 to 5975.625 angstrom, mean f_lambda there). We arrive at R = 0.20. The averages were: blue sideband 33.6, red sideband 26.5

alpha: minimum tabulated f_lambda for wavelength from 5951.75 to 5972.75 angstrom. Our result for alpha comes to 24.9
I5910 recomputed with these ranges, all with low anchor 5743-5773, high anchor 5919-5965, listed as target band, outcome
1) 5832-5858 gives -1.03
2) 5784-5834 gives -4.25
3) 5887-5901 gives 7.14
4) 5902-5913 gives 2.33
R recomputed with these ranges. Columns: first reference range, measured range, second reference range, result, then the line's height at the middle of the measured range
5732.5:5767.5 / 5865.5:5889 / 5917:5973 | 0.24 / 28.2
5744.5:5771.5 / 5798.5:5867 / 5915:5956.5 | -0.05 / 29.7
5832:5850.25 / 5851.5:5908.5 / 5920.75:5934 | 0.34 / 29.1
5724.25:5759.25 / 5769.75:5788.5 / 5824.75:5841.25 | 0.01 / 32.4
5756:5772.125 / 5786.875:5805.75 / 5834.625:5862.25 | -0.15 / 31.2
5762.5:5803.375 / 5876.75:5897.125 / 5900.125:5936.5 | 0.43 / 25.8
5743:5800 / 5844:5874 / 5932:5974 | 0.11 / 29.8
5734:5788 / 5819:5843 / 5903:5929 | -0.14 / 28.3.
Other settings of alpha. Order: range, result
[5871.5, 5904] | 11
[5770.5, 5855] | 26.5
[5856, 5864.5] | 26.1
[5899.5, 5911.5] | 17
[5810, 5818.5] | 29.5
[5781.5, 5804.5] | 31.4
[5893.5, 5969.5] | 11.8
